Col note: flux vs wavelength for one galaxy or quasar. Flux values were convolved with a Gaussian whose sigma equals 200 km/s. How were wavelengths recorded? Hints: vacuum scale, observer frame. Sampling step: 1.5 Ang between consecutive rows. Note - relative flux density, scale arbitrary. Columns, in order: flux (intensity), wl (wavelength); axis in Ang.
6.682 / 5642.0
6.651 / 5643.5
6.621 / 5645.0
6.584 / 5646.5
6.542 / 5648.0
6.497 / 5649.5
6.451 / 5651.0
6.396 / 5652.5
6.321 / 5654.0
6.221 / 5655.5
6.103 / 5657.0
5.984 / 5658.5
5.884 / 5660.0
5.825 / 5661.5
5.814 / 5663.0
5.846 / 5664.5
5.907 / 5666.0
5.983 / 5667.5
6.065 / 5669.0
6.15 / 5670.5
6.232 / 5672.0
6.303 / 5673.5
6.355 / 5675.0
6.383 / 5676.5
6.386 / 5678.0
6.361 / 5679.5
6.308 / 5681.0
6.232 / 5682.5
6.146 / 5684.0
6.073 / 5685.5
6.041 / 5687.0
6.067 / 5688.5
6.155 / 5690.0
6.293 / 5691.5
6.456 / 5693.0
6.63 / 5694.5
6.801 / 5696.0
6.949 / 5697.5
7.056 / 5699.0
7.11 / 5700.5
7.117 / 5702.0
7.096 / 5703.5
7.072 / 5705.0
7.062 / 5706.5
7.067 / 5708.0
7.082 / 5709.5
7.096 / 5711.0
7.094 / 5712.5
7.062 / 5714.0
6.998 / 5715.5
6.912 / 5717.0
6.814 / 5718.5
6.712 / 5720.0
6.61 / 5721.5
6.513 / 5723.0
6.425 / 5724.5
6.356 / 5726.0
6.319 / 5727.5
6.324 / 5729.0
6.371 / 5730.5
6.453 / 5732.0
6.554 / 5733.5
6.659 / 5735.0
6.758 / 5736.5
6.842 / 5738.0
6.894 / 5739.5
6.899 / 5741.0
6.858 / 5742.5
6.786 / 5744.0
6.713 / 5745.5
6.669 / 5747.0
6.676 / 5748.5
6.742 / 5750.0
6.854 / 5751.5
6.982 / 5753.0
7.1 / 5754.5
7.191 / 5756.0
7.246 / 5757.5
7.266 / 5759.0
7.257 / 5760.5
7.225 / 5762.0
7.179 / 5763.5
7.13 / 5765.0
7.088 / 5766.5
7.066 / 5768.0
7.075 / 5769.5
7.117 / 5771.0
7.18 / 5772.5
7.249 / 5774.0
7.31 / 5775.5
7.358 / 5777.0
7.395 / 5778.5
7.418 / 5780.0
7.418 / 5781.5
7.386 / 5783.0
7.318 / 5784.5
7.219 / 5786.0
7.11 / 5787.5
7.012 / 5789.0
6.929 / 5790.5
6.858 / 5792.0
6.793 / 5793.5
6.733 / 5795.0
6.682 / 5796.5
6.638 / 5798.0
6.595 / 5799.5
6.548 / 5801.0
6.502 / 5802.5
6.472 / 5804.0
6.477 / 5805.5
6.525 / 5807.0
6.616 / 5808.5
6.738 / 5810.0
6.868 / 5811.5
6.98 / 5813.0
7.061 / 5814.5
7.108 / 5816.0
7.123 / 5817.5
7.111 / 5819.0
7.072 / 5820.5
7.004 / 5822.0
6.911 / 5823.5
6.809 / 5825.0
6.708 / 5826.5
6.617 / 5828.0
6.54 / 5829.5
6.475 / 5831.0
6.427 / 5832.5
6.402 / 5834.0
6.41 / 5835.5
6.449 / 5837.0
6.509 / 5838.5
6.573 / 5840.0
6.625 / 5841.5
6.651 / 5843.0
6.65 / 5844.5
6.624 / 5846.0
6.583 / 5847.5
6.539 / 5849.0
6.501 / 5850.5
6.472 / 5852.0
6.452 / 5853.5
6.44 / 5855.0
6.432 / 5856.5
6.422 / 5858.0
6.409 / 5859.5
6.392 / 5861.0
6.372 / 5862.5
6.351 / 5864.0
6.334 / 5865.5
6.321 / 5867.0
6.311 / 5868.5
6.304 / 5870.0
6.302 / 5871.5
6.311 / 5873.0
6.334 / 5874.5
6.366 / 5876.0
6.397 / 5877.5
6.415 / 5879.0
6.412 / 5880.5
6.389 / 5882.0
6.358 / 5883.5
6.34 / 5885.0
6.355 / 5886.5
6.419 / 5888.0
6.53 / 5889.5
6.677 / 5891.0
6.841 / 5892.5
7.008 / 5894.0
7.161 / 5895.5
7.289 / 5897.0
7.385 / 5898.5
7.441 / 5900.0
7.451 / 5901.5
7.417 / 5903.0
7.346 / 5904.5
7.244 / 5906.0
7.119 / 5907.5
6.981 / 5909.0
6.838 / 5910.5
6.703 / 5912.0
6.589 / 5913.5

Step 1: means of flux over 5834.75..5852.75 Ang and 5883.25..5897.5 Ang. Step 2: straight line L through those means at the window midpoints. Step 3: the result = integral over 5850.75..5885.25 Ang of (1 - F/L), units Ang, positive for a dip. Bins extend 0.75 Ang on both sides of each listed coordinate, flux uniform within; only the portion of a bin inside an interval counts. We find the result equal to 1.3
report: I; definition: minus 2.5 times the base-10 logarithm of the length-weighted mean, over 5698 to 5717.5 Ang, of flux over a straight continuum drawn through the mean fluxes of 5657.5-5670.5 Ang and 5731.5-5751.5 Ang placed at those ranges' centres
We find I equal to -0.11 mag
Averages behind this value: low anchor 5.93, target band 7.06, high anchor 6.74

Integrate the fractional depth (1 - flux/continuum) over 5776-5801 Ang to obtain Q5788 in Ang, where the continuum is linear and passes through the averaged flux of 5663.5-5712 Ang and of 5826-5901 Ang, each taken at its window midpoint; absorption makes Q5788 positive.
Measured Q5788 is -2.0 Ang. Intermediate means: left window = 6.5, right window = 6.54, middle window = 7.04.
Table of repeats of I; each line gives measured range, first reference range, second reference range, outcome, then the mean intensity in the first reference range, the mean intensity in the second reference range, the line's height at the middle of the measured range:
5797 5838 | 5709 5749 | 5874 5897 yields -0.01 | 6.72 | 6.56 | 6.63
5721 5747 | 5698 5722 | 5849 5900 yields 0.05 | 7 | 6.52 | 6.93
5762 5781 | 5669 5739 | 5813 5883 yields -0.10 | 6.6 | 6.56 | 6.58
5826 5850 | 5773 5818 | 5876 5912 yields 0.06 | 6.95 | 6.85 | 6.9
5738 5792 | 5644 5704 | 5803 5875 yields -0.10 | 6.34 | 6.59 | 6.48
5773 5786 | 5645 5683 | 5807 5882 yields -0.14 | 6.21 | 6.57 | 6.44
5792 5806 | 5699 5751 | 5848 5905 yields 0.01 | 6.79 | 6.6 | 6.7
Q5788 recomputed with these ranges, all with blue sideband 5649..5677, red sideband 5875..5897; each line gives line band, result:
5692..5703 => -1.2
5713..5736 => -1.3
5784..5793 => -1.0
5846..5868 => 0.3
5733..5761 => -2.6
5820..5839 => -0.5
